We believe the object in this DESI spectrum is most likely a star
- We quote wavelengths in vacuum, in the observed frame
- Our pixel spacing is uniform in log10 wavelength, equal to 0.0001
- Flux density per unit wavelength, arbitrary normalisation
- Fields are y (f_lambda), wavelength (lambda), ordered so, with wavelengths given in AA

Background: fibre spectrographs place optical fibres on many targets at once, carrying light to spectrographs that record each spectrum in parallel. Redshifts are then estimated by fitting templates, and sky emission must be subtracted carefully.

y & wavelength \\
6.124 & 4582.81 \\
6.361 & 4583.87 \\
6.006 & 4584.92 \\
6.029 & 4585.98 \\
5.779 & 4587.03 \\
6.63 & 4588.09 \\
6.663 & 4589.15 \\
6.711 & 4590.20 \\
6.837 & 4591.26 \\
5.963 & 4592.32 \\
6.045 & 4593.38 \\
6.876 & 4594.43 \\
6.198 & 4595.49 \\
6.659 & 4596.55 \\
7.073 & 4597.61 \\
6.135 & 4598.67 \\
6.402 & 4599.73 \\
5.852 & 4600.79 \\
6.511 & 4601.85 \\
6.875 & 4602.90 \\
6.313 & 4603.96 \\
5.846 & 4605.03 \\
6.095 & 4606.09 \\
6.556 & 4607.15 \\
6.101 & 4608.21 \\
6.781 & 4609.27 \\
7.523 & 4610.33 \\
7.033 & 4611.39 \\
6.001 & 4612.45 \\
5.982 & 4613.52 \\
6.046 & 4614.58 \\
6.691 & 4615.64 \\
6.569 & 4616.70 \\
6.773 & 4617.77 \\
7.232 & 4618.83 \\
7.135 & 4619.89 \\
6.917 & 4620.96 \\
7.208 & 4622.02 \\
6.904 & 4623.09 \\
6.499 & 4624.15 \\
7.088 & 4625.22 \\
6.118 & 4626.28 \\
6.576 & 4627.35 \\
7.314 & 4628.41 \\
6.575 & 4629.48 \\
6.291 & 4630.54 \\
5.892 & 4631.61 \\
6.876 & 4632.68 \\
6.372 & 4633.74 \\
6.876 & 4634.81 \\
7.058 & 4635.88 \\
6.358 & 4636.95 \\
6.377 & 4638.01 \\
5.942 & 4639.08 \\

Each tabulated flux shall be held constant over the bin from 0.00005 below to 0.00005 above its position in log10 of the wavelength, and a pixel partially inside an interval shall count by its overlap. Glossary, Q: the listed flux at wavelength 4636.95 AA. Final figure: 6.358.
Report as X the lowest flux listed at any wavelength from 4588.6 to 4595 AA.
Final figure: 5.963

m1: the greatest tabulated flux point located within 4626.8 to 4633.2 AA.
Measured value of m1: 7.314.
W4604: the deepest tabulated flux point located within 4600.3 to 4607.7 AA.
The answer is 5.846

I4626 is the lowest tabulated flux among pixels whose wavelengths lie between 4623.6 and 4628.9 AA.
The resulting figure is 6.118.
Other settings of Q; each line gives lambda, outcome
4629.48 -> 6.575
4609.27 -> 6.781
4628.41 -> 7.314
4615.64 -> 6.691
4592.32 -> 5.963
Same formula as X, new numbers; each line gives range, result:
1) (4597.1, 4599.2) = 6.135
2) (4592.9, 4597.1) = 6.045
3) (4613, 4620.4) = 5.982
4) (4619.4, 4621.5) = 6.917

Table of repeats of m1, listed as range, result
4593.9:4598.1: 7.073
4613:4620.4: 7.232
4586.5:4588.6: 6.63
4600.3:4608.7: 6.875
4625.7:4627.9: 6.576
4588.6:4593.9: 6.837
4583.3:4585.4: 6.361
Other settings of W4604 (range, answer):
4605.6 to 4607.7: 6.095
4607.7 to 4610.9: 6.101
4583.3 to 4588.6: 5.779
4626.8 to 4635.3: 5.892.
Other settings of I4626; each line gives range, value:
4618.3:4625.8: 6.499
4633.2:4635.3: 6.372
